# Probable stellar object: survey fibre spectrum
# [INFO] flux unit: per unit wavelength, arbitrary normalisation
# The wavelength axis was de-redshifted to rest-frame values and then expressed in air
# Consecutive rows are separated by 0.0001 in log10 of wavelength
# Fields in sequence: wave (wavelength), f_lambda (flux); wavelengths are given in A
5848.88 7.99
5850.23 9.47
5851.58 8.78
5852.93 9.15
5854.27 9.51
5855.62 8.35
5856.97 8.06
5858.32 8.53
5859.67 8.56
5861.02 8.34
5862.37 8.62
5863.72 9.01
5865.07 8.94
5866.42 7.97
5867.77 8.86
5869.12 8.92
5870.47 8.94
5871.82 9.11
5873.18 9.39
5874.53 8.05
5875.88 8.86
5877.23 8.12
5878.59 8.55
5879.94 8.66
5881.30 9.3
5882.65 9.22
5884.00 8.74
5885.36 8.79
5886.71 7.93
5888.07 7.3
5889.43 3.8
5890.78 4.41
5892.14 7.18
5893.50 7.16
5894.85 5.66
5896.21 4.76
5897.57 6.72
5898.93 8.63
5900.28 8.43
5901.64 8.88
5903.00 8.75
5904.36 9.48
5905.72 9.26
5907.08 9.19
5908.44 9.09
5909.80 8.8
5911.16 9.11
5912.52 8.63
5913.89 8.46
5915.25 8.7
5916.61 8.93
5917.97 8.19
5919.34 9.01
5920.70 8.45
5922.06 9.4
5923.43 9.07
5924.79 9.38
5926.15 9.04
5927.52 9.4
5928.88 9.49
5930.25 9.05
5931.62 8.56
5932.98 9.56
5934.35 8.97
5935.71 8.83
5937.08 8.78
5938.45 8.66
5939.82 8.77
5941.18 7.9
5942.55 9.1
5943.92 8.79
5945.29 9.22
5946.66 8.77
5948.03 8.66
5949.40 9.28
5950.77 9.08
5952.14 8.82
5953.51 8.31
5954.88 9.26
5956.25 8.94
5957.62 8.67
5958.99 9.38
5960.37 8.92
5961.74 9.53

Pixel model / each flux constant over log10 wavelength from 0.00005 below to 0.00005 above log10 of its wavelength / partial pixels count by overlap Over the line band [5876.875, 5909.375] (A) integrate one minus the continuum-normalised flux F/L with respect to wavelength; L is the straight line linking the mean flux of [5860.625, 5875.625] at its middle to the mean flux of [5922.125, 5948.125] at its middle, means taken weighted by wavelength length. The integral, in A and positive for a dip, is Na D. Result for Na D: 3.66 A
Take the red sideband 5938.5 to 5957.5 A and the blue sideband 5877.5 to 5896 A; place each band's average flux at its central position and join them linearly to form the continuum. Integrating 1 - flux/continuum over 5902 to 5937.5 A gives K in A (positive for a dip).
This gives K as -3.61 A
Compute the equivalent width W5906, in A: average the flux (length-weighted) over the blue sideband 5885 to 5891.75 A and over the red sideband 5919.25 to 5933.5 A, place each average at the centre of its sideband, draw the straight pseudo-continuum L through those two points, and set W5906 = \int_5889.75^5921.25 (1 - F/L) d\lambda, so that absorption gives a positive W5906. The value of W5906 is -1.62 A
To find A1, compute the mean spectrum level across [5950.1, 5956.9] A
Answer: 8.89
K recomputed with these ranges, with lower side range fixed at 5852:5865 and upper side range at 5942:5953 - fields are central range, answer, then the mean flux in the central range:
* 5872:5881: 0.09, 8.65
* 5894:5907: 1.36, 7.9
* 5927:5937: -0.22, 9.1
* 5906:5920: 0.04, 8.82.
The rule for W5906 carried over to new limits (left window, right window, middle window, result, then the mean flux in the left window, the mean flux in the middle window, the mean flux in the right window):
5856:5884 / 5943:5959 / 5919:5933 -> -0.41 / 8.7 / 9.11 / 8.92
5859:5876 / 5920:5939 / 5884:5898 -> 3.75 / 8.73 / 6.48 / 9.05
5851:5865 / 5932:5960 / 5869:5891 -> 1.42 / 8.7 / 8.18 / 8.88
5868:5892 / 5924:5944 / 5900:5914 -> -0.68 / 8.11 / 8.94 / 8.96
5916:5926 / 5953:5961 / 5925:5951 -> -0.06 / 8.93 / 8.95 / 8.92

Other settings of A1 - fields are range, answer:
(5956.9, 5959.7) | 9.01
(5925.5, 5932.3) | 9.1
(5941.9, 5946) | 9.03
